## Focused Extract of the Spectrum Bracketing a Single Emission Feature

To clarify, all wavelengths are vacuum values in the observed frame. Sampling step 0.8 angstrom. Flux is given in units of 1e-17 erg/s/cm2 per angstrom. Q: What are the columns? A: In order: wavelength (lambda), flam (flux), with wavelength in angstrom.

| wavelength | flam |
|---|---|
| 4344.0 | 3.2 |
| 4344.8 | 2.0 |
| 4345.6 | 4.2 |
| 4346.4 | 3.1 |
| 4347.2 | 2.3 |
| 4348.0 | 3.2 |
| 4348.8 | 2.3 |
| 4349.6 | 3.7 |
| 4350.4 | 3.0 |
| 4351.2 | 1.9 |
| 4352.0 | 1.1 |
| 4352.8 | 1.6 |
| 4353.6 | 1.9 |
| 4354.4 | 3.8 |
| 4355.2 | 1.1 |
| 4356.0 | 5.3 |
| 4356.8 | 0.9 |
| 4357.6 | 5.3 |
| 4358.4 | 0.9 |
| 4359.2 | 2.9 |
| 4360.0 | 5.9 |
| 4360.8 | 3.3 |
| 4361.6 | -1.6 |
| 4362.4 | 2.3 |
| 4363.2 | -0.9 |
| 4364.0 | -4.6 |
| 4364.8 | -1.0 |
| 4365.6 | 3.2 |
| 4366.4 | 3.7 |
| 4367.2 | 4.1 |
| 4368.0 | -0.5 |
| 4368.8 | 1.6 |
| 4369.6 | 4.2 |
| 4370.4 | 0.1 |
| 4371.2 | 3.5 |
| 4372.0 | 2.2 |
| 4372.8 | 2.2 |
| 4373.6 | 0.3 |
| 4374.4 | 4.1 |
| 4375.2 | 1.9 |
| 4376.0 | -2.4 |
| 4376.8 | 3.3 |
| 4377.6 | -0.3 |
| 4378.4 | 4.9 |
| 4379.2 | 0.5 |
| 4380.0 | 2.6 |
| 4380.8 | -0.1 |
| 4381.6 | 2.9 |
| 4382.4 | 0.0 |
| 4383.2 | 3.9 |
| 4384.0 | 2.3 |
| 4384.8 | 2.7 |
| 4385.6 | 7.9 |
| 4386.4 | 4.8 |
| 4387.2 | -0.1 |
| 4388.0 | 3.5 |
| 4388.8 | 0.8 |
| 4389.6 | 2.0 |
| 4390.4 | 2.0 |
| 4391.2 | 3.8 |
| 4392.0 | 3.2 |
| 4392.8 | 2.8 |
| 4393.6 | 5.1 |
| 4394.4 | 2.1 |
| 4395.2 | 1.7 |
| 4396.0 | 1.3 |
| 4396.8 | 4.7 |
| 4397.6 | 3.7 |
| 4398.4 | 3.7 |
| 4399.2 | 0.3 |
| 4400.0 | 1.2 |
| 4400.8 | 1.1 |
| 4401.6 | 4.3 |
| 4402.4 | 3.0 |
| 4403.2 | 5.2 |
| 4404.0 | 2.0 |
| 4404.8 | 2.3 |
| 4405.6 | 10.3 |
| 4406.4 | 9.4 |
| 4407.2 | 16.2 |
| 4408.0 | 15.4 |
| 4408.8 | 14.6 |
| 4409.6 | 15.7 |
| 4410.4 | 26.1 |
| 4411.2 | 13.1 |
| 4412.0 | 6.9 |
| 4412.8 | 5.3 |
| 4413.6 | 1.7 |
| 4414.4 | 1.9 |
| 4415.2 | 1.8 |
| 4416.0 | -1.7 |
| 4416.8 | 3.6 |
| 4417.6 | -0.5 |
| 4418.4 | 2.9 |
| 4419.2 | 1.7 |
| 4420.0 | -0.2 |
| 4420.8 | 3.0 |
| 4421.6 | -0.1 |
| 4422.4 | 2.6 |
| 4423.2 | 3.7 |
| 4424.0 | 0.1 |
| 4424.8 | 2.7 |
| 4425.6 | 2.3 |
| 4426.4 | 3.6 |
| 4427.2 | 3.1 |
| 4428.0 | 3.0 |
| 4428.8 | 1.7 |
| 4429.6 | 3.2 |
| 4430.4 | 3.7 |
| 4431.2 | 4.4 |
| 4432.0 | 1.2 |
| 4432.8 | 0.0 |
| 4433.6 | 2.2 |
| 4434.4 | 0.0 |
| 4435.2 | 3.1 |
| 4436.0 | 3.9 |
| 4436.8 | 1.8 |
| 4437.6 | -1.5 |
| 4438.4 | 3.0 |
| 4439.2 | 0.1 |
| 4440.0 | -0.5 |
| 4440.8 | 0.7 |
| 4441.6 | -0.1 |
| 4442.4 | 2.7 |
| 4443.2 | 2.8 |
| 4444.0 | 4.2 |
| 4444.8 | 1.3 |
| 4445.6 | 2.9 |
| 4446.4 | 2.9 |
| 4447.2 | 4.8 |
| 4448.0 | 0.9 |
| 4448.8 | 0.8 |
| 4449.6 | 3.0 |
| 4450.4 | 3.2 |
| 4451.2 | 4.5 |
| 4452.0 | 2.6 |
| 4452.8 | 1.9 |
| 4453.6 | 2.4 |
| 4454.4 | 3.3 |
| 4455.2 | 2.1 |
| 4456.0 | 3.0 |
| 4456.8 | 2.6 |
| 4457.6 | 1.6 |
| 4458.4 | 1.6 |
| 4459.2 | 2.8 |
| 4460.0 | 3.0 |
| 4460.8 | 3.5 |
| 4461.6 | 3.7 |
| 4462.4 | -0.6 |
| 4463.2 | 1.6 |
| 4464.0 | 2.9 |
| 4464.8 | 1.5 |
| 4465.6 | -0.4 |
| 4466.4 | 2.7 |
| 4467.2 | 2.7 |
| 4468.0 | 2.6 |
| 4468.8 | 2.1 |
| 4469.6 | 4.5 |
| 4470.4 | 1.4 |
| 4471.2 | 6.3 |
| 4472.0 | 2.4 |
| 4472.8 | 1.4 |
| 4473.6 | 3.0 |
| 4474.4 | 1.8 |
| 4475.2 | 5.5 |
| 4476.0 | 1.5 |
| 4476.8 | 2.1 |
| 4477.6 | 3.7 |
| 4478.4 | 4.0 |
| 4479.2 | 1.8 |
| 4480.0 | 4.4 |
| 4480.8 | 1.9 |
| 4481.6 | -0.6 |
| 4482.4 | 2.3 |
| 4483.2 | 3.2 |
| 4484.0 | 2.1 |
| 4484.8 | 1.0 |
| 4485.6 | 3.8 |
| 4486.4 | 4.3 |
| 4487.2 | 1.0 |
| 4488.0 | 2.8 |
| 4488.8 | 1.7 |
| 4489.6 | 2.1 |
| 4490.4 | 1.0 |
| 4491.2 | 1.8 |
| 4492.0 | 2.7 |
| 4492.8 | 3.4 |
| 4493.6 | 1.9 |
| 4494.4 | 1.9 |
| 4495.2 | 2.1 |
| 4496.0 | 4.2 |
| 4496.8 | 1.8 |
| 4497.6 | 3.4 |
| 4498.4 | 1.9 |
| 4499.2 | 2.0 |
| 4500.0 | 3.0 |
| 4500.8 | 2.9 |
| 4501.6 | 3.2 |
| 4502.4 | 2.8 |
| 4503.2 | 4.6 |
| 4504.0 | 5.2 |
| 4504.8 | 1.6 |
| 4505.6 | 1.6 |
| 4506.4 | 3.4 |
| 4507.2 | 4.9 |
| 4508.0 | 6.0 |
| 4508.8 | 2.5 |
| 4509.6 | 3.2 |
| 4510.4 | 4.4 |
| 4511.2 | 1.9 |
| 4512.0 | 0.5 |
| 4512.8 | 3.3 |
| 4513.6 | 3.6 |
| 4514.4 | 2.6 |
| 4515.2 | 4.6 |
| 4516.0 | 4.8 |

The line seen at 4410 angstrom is [O II]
